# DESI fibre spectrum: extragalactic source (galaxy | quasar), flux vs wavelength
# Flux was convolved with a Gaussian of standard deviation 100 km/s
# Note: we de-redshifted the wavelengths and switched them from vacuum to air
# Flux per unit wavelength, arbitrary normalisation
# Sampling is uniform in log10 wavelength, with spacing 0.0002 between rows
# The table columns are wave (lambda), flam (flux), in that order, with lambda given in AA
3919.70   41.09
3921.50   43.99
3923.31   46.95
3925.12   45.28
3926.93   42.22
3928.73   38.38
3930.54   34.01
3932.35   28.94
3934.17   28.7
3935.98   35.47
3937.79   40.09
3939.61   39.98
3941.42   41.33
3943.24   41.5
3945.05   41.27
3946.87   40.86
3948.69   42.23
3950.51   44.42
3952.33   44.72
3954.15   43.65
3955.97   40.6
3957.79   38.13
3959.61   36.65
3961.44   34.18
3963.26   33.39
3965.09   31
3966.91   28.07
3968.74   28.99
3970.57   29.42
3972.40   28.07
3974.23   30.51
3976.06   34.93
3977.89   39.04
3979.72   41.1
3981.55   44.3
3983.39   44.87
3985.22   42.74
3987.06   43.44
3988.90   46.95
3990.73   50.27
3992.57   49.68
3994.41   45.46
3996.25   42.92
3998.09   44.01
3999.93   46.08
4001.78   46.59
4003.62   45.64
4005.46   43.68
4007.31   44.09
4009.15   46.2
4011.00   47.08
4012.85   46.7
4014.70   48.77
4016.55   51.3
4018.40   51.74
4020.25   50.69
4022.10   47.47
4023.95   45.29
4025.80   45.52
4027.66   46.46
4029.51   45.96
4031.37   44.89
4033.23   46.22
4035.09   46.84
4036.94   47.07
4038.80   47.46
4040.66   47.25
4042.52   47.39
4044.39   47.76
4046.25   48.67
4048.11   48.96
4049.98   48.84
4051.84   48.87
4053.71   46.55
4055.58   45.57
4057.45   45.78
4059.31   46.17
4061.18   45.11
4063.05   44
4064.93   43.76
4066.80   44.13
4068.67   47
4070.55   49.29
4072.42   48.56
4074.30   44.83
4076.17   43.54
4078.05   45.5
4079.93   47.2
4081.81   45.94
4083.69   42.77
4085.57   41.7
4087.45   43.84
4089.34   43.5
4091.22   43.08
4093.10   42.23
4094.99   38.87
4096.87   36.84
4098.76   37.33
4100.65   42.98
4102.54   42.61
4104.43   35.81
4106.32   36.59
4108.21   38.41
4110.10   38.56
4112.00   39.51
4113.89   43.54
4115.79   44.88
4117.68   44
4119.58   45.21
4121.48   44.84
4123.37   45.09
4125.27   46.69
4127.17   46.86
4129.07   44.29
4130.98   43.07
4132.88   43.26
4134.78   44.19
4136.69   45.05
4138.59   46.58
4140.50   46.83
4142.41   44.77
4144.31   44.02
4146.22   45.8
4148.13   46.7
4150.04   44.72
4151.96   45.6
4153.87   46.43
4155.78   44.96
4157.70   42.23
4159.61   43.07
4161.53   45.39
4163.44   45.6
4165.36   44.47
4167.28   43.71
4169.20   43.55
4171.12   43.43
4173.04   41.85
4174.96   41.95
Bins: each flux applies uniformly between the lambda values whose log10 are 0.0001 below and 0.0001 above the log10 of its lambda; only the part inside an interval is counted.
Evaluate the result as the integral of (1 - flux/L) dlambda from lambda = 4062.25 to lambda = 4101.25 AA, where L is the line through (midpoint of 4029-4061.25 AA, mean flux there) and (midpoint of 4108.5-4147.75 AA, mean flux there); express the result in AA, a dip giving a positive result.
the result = 1.9 AA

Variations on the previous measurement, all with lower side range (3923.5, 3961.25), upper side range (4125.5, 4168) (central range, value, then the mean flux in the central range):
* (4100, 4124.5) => 1.28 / 41.7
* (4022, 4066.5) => -4.58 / 46.5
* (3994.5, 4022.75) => -3.82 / 46.8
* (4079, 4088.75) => -0.23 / 44.2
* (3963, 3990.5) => 2.40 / 36.9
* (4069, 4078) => -0.74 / 46.5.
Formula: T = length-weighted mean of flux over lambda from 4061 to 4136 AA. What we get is 43.2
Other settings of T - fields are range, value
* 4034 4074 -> 46.9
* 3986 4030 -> 46.7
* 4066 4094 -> 44.9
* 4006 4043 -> 47.2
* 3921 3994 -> 39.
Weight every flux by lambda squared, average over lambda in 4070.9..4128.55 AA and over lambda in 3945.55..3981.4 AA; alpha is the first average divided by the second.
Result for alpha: 1.25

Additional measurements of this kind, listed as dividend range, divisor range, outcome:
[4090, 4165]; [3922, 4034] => 1.12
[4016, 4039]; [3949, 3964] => 1.24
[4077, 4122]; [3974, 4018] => 0.98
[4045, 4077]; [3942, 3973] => 1.32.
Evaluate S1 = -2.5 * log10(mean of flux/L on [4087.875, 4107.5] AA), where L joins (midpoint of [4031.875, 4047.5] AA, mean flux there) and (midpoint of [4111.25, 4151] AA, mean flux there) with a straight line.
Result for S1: 0.14 mag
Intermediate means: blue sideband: 47.3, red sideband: 44.8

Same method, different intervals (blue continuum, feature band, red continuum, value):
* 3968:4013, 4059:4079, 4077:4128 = -0.08 mag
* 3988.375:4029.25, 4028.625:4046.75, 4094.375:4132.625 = -0.03 mag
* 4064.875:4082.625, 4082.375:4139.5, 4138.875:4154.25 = 0.08 mag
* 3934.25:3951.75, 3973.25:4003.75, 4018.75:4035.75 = 0.01 mag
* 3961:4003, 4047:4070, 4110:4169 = -0.11 mag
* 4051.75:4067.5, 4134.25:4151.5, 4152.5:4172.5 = -0.02 mag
